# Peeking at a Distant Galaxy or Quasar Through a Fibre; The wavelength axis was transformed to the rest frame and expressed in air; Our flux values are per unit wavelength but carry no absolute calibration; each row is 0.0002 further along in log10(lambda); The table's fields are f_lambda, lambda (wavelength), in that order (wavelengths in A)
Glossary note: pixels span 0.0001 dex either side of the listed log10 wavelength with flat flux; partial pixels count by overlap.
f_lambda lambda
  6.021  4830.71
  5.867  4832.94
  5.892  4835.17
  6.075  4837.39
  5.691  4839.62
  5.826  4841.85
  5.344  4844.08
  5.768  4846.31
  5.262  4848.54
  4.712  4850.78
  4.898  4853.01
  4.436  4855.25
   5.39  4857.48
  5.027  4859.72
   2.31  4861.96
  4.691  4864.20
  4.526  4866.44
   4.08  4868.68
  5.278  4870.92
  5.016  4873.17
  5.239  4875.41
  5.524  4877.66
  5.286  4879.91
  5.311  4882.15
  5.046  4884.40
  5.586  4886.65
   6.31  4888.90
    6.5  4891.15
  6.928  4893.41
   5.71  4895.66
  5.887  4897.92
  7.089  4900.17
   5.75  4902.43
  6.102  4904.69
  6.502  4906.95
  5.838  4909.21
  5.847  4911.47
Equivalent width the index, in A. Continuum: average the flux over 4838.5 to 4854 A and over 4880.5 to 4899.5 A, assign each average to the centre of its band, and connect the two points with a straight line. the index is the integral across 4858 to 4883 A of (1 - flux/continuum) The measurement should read 4.0 A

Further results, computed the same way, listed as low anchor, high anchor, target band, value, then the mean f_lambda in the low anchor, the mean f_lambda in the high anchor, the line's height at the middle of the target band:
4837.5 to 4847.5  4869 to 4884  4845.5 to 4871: 3.78 A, 5.7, 5.2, 5.47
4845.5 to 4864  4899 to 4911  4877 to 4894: -0.41 A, 4.71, 6.23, 5.64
